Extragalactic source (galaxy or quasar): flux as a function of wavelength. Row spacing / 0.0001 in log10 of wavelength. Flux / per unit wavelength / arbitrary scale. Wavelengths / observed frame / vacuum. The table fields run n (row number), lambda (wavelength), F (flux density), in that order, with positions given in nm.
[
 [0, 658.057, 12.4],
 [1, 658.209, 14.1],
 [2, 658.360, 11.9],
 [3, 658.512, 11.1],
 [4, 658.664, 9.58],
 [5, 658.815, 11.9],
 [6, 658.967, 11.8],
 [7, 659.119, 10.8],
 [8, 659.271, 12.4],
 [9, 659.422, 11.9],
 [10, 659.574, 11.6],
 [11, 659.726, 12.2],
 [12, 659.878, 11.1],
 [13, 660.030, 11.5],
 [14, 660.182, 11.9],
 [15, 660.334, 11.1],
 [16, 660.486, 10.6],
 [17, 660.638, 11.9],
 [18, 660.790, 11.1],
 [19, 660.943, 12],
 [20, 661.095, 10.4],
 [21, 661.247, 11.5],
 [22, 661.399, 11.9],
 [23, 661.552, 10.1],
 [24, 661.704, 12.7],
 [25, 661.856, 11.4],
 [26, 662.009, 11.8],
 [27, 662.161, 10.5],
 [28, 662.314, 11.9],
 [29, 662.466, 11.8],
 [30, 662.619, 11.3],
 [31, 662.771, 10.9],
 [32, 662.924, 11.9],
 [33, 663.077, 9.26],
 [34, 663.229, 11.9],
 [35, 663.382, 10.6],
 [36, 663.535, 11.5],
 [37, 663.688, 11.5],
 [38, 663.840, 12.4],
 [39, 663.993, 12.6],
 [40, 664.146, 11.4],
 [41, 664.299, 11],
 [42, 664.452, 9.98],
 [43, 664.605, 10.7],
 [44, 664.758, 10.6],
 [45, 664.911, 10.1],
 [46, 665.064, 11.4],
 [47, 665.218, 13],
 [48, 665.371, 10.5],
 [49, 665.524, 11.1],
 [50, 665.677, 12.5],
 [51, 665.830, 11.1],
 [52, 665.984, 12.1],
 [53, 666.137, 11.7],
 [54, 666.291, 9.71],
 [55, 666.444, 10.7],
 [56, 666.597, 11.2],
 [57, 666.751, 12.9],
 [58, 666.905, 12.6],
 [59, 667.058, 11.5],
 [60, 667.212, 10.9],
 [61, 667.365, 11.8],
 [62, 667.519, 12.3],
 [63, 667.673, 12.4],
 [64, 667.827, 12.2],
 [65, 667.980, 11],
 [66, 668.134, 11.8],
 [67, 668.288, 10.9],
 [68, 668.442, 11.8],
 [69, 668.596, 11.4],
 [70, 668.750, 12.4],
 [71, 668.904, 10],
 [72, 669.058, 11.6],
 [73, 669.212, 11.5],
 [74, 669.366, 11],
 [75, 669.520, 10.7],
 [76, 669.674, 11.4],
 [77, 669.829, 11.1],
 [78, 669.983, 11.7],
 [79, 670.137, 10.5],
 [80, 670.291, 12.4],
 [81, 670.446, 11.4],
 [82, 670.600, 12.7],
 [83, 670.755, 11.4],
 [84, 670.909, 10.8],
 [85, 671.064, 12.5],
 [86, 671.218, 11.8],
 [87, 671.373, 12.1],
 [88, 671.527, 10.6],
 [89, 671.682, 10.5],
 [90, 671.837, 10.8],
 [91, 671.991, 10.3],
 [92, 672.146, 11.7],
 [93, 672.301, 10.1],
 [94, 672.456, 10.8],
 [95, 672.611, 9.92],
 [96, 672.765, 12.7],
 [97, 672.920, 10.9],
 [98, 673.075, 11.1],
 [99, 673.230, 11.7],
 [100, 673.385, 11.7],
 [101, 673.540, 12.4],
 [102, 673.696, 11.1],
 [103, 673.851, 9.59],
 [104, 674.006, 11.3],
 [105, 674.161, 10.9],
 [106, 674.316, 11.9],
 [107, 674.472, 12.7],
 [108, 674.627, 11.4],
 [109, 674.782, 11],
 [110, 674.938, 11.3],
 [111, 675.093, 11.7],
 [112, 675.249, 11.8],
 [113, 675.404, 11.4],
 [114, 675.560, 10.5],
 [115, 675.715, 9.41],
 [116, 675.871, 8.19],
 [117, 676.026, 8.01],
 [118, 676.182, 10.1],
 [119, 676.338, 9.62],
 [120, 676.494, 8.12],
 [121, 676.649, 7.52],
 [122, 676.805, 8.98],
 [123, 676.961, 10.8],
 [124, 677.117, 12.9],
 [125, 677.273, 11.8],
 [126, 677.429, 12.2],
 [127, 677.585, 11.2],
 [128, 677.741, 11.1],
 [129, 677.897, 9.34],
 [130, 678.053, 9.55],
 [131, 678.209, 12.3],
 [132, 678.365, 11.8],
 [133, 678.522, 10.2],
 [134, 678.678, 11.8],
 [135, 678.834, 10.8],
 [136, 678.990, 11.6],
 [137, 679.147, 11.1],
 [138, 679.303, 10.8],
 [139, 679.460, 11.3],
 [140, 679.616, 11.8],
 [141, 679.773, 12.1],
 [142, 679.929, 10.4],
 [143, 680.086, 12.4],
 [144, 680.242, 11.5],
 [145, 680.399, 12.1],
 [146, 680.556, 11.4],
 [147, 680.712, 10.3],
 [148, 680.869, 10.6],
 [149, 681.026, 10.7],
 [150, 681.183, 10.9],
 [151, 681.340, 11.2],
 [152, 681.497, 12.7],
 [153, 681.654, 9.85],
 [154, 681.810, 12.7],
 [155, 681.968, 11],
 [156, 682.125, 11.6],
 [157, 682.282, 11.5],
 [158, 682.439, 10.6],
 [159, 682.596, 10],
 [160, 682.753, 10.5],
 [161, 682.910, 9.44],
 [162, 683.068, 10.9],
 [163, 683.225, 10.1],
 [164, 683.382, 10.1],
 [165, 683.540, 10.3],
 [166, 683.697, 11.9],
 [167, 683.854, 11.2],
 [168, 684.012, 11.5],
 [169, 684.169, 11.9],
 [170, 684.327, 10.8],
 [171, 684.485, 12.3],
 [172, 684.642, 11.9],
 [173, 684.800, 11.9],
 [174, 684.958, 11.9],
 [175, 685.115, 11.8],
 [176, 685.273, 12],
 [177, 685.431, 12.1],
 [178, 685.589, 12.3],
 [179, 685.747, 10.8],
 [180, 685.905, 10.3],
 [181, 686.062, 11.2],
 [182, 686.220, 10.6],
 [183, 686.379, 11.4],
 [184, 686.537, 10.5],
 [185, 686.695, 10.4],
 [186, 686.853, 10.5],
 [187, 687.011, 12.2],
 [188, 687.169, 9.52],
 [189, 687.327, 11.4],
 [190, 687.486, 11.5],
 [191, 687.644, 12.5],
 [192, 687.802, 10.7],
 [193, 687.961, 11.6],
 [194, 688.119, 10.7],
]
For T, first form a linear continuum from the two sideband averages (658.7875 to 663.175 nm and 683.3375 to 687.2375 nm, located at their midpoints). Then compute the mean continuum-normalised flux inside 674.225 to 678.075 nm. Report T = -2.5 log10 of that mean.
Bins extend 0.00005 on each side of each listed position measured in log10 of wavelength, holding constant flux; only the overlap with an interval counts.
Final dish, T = 0.08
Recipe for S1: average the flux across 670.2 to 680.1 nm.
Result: 11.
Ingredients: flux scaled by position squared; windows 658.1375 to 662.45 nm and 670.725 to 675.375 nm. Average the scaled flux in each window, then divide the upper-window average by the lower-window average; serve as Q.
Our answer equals 1.0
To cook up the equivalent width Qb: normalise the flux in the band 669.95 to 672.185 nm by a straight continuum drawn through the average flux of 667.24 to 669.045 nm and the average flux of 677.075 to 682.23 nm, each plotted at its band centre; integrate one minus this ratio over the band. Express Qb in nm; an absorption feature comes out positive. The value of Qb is 0.03 nm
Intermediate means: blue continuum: 11.6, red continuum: 11.3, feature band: 11.4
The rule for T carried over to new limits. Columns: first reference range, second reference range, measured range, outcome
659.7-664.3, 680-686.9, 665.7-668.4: -0.02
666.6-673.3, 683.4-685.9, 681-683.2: 0.06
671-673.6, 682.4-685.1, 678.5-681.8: -0.02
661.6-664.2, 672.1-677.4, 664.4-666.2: 0.01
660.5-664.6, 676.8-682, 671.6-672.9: 0.04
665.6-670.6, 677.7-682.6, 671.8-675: 0.02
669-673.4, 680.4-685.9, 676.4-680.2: 0.03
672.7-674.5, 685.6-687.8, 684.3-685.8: -0.07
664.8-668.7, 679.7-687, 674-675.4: -0.02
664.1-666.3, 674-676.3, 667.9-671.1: -0.04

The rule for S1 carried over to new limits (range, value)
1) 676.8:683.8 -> 11.1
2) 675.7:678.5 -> 10.2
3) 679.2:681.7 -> 11.3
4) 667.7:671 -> 11.4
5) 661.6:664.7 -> 11.3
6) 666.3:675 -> 11.4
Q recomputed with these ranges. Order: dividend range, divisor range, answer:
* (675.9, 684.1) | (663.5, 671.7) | 0.98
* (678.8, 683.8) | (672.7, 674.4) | 1.00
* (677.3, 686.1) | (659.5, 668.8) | 1.03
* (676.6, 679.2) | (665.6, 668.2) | 0.97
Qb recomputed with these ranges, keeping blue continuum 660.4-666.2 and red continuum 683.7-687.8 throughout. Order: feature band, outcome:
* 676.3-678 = 0.15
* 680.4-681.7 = 0.04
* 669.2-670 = 0.01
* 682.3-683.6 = 0.12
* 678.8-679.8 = 0.00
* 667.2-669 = -0.04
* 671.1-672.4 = 0.04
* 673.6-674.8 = 0.01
